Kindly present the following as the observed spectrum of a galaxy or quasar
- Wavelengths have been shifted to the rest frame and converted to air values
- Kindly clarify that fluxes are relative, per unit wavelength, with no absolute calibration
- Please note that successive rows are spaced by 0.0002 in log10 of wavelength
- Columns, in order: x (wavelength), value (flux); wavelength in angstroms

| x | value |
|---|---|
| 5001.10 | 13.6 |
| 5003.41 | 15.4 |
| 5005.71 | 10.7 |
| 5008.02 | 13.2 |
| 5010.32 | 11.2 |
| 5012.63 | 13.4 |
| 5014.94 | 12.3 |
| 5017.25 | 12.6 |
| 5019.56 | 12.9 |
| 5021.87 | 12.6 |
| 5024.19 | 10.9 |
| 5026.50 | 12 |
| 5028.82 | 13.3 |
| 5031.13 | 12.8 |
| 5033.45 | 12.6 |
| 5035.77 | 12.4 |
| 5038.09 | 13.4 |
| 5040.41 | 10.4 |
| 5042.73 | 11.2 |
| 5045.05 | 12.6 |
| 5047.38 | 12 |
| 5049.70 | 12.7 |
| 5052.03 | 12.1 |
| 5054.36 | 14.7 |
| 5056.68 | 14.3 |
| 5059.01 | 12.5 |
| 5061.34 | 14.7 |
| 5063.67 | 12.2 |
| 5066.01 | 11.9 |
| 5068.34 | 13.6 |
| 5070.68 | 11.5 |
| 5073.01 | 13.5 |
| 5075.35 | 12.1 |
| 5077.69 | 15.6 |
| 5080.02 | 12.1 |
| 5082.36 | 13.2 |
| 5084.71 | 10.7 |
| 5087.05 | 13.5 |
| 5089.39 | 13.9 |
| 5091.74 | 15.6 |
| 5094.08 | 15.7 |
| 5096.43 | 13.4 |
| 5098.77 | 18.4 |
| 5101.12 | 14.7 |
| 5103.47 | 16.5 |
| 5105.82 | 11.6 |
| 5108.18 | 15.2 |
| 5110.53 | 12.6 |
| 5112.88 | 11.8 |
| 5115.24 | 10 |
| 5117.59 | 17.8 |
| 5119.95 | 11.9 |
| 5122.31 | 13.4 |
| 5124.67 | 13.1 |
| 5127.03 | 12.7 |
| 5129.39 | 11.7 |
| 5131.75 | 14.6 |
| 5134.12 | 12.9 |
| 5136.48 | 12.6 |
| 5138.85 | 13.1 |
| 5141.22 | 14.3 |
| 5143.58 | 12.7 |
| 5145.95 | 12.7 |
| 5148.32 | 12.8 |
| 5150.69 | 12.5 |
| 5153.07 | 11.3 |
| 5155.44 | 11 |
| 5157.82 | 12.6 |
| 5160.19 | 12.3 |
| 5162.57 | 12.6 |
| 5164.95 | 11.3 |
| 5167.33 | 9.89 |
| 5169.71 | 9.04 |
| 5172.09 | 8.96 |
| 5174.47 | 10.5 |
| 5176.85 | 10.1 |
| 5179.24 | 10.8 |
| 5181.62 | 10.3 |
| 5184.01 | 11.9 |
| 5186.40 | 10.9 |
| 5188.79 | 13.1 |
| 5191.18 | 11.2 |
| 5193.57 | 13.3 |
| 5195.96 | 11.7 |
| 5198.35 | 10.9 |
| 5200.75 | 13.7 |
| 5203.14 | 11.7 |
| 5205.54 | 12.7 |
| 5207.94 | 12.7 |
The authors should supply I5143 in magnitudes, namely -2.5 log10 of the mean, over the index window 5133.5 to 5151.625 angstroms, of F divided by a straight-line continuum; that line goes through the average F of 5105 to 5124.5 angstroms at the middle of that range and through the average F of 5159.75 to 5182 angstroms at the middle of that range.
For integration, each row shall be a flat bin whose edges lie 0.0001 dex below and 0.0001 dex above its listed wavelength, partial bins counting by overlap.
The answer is -0.10 mag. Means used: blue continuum 13.1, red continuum 10.5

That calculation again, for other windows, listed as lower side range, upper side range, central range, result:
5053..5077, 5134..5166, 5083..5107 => -0.117 mag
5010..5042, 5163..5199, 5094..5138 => -0.182 mag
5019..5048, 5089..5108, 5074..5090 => 0.105 mag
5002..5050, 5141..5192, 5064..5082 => -0.069 mag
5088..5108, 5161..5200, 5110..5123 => 0.094 mag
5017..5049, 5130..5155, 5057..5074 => -0.040 mag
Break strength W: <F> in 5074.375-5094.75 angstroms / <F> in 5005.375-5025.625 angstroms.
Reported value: 1.1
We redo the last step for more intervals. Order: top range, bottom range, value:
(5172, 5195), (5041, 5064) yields 0.87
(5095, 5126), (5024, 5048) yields 1.14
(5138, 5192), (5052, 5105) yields 0.84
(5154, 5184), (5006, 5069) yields 0.86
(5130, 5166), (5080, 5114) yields 0.90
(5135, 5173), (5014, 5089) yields 0.94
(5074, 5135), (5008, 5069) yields 1.08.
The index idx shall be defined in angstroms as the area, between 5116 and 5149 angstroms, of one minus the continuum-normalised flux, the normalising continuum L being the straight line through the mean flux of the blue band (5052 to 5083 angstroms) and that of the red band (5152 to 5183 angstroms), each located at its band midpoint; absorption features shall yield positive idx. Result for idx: -4.59 angstroms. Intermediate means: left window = 13.2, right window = 10.8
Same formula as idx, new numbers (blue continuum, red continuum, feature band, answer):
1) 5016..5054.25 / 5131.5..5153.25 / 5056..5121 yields -4.8 angstroms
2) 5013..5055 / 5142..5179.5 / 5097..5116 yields -3.4 angstroms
